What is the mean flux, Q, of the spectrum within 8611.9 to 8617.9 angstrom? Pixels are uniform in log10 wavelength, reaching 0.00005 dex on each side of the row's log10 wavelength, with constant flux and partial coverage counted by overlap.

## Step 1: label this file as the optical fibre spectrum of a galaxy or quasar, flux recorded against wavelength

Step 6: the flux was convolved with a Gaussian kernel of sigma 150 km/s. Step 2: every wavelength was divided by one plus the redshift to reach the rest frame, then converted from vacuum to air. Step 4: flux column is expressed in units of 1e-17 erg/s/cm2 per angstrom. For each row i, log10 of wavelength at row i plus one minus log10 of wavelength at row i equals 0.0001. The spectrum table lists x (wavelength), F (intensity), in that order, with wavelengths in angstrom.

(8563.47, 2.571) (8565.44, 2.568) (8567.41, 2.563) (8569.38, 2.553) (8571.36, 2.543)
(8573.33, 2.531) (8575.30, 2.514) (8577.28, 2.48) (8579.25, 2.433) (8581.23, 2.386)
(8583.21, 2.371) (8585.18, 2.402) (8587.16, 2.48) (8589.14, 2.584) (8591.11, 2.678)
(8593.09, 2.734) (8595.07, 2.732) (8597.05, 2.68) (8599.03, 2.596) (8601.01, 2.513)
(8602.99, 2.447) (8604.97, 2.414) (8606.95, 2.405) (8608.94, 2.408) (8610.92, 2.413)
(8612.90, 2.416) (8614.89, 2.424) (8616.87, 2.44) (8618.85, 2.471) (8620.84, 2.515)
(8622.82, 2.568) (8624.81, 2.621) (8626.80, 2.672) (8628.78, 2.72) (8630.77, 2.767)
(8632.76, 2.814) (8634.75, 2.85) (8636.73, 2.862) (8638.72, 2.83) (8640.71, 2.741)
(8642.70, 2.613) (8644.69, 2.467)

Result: 2.43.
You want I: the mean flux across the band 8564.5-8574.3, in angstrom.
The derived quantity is 2.55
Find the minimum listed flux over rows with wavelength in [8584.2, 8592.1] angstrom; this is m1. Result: 2.402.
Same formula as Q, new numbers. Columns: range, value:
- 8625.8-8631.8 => 2.72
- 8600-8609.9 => 2.44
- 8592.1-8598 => 2.71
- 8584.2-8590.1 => 2.49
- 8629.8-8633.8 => 2.79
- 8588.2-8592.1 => 2.64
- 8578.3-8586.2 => 2.4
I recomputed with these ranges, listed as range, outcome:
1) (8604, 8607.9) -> 2.41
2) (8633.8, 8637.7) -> 2.86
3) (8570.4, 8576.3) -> 2.53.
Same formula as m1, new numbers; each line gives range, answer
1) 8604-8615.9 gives 2.405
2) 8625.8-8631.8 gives 2.672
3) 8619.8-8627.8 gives 2.515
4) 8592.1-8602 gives 2.513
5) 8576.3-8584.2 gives 2.371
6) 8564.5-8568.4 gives 2.563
